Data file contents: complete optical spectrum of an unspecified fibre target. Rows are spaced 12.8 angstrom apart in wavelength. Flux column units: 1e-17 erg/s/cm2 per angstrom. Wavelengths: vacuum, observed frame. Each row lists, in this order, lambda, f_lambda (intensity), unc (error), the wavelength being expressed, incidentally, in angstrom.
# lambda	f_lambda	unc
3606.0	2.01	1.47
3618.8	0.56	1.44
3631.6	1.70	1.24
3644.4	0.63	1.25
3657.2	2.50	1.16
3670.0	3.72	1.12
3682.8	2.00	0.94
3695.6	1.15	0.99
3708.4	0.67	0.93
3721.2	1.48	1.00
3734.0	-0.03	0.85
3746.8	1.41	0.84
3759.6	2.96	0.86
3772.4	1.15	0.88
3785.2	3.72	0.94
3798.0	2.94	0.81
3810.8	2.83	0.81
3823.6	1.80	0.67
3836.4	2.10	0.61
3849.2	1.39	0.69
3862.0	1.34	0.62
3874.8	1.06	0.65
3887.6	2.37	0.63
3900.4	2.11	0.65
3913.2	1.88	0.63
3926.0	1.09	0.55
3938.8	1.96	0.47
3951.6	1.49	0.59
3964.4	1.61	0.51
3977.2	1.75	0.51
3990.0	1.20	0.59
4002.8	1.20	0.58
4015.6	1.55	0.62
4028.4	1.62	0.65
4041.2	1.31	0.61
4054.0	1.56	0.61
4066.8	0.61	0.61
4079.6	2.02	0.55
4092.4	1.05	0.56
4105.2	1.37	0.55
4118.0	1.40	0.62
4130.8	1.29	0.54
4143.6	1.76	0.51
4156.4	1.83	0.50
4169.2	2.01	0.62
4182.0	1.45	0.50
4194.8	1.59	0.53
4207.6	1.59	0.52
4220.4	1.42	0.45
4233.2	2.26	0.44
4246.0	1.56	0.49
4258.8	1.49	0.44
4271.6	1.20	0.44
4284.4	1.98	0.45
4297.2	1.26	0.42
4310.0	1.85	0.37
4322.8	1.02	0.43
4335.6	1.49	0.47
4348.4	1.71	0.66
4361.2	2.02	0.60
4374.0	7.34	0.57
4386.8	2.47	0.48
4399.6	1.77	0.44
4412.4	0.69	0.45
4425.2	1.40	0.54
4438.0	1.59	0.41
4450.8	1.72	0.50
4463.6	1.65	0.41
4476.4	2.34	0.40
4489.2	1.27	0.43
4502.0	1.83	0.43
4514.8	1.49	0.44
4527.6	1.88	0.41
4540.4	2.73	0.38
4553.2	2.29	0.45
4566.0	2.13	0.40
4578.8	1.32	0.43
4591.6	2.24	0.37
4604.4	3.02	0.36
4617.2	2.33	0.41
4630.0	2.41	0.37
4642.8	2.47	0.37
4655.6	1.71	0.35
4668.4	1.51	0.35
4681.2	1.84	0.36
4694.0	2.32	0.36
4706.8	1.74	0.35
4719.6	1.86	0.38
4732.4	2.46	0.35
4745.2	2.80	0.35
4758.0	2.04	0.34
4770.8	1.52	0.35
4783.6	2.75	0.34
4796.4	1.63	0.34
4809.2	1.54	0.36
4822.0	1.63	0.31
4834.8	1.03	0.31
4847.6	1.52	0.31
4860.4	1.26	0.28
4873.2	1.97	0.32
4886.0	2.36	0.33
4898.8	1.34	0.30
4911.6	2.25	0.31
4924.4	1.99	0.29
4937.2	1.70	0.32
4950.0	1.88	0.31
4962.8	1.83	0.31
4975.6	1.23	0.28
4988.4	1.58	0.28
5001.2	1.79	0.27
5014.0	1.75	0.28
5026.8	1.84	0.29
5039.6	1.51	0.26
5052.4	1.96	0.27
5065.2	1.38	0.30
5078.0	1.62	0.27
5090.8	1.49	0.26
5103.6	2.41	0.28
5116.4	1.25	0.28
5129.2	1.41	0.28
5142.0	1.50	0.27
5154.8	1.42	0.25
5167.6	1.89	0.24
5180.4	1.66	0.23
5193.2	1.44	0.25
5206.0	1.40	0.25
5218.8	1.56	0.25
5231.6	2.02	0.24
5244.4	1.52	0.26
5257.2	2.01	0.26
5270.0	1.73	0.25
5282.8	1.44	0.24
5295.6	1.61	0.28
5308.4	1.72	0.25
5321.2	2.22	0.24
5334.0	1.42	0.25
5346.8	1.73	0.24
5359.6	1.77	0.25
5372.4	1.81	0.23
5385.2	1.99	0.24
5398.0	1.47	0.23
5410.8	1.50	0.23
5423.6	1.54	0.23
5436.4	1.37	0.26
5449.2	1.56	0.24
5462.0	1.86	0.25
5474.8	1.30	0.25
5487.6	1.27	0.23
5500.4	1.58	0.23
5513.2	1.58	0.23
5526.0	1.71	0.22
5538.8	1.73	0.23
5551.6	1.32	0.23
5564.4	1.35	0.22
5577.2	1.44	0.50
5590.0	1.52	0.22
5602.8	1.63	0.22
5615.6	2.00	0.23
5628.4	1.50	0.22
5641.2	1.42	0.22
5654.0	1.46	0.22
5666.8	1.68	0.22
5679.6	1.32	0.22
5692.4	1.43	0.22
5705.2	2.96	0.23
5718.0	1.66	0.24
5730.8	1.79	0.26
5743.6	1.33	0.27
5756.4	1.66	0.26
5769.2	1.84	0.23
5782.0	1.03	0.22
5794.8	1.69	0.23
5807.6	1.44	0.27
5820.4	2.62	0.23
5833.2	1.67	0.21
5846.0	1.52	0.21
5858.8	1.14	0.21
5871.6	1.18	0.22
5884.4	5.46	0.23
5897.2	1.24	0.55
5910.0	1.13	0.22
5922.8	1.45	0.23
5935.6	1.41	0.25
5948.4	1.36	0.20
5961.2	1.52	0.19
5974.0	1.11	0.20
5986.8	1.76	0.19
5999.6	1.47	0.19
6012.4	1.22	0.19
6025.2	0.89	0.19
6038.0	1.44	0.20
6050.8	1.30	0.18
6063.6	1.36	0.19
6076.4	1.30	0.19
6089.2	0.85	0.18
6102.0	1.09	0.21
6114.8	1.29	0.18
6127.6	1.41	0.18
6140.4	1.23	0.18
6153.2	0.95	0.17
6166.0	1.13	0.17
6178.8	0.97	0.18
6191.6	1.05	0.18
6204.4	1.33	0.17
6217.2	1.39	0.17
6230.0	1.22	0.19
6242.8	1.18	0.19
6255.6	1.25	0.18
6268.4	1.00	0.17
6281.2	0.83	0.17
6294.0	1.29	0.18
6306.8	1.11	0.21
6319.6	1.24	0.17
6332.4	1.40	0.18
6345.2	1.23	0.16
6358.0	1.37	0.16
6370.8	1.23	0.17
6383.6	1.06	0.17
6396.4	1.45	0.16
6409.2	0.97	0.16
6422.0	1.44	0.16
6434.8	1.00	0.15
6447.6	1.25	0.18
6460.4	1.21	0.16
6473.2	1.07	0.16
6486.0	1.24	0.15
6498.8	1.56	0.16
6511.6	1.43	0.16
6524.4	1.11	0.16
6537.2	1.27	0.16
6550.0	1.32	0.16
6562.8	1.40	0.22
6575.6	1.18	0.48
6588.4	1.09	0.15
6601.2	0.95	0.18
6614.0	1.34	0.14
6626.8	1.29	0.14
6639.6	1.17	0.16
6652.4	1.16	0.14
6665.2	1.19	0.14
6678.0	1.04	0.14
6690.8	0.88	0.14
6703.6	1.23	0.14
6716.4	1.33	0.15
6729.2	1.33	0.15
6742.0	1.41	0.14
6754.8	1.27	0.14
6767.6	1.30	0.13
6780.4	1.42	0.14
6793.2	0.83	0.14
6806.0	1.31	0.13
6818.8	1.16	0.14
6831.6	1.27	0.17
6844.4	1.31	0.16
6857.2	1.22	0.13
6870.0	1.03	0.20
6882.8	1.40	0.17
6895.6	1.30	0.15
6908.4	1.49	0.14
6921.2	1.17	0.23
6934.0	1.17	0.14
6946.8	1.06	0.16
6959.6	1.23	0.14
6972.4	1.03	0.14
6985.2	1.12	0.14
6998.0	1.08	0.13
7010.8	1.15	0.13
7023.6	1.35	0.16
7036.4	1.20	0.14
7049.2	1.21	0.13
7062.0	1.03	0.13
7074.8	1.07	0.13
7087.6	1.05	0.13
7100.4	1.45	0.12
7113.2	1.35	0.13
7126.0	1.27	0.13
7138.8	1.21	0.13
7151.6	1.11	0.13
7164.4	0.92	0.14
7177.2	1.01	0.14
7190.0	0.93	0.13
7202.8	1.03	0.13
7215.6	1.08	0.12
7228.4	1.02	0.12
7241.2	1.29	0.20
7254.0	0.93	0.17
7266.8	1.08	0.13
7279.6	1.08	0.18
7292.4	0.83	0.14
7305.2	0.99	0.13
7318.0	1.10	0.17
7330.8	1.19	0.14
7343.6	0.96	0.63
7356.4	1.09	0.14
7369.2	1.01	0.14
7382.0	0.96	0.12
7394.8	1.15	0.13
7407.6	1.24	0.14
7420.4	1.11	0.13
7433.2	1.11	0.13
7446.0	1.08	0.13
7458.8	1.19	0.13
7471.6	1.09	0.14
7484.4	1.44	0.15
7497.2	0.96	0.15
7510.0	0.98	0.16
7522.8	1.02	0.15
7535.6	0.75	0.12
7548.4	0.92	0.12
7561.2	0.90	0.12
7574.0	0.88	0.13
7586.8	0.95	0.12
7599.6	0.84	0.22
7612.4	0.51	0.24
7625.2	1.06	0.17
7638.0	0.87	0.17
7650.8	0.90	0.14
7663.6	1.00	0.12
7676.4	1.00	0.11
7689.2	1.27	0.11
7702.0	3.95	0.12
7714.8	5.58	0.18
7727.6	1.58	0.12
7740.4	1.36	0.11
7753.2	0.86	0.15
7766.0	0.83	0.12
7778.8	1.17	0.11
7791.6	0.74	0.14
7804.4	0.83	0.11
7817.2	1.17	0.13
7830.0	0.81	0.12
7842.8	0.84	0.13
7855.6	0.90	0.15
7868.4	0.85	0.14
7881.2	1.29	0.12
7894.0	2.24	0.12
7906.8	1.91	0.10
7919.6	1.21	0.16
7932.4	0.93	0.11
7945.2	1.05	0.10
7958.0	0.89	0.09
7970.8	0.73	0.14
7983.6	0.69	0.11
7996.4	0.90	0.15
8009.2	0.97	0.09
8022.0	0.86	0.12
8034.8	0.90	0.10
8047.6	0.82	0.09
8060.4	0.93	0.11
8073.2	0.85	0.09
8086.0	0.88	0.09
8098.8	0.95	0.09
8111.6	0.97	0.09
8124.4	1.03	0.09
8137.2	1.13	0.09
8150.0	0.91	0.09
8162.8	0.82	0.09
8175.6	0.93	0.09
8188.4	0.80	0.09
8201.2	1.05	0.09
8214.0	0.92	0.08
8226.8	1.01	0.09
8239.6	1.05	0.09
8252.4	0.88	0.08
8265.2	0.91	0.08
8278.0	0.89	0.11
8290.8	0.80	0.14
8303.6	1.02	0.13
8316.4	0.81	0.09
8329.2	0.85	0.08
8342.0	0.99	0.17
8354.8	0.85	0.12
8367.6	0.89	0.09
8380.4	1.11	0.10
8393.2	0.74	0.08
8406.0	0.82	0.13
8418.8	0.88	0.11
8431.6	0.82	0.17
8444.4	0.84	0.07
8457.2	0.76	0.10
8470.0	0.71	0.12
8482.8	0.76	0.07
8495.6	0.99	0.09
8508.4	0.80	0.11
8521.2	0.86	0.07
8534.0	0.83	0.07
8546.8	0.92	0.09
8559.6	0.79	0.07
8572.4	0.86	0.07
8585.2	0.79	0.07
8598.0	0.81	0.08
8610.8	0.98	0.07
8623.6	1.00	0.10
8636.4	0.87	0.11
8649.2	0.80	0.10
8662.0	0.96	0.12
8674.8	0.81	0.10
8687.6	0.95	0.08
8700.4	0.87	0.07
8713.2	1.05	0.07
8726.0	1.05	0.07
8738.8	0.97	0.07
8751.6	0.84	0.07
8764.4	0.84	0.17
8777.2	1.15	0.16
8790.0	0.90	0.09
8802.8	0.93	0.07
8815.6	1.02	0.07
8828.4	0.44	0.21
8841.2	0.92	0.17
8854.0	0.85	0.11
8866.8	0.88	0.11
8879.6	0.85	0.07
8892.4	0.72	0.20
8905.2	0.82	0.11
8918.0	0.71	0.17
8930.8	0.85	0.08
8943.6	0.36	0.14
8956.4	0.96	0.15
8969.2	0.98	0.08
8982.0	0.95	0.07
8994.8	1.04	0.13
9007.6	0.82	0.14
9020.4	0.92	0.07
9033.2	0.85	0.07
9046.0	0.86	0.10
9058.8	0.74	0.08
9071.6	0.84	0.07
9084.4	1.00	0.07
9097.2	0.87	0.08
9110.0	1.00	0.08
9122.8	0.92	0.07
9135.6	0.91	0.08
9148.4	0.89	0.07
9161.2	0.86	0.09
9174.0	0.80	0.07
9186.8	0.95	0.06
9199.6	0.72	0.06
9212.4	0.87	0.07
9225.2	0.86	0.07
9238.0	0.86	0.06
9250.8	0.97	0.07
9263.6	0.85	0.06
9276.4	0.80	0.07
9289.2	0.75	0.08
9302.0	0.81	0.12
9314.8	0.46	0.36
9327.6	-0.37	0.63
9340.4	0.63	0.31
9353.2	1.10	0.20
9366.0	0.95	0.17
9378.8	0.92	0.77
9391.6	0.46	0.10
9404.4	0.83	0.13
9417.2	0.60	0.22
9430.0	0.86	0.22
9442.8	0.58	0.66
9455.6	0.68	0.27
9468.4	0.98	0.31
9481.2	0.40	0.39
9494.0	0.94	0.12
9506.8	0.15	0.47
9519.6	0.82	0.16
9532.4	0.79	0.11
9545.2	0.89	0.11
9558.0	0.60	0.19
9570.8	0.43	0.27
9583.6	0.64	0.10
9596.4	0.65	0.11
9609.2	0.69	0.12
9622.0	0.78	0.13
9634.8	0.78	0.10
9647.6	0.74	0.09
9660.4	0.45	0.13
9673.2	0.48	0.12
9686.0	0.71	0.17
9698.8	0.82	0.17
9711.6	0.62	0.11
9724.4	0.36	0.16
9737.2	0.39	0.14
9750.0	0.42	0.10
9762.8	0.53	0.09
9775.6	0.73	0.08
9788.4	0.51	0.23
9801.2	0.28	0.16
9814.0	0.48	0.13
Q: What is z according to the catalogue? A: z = 0.17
